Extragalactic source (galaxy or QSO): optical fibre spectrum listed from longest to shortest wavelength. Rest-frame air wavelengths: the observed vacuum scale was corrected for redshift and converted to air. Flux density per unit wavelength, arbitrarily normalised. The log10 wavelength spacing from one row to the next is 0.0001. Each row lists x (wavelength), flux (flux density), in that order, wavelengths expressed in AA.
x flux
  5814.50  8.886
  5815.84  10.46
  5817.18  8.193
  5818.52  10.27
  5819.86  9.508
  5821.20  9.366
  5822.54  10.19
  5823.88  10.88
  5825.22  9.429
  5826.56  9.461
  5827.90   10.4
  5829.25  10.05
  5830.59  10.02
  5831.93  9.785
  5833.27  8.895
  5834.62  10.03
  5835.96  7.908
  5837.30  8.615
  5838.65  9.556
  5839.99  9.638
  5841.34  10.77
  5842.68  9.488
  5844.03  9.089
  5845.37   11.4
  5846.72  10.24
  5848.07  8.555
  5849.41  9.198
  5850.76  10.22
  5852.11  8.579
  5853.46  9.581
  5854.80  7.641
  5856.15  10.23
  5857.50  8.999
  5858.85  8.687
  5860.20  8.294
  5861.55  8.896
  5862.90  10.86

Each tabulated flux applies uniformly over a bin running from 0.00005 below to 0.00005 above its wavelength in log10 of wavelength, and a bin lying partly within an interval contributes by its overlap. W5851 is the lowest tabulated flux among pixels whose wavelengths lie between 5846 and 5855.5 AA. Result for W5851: 7.641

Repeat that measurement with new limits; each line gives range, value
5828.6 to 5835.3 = 8.895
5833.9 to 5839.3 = 7.908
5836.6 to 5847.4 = 8.615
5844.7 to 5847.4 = 10.24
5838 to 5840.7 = 9.556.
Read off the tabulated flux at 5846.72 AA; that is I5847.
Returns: 10.24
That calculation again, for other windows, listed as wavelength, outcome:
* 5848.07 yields 8.555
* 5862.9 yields 10.86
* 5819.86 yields 9.508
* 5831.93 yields 9.785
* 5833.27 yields 8.895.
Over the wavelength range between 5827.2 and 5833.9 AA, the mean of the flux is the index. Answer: 9.84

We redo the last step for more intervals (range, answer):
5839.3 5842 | 10.2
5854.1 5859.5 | 8.9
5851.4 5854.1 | 9.07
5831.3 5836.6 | 9.16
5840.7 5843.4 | 10.1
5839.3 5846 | 10.1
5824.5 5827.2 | 9.48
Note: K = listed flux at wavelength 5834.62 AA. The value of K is 10.03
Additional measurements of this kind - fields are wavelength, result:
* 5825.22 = 9.429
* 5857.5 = 8.999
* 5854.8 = 7.641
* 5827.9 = 10.4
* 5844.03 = 9.089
